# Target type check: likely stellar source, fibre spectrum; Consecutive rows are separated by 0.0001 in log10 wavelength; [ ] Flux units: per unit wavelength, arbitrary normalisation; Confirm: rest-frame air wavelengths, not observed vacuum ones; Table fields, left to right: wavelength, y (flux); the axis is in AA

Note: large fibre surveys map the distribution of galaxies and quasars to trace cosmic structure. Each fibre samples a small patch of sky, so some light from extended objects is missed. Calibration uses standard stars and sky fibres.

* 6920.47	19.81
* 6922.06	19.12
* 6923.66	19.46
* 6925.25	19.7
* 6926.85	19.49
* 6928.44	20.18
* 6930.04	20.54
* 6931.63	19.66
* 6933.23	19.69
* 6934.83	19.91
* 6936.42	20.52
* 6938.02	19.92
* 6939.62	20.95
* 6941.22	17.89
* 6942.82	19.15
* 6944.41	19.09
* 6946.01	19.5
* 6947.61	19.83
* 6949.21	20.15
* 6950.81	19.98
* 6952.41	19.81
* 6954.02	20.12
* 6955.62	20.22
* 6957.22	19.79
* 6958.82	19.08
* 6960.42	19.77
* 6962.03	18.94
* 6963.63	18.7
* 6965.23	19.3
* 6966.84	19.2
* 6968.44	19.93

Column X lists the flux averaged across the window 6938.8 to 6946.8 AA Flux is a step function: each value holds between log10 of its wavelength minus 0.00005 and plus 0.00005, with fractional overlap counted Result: 19.3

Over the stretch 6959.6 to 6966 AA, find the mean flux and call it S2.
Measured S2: 19.2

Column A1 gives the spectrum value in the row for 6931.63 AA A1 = 19.66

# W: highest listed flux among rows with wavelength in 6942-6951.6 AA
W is 20.15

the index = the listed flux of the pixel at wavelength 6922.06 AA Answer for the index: 19.12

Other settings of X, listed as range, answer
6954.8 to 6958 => 20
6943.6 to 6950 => 19.7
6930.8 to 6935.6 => 19.8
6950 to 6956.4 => 20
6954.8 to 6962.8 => 19.6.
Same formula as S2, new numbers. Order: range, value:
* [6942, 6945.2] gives 19.2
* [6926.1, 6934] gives 19.9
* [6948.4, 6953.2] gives 20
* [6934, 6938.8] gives 20.1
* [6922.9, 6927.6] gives 19.5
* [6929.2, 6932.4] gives 20.1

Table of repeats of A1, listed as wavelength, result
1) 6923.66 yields 19.46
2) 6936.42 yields 20.52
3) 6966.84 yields 19.2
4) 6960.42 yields 19.77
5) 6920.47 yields 19.81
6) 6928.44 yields 20.18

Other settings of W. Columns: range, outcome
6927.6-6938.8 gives 20.54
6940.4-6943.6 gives 19.15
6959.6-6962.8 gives 19.77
